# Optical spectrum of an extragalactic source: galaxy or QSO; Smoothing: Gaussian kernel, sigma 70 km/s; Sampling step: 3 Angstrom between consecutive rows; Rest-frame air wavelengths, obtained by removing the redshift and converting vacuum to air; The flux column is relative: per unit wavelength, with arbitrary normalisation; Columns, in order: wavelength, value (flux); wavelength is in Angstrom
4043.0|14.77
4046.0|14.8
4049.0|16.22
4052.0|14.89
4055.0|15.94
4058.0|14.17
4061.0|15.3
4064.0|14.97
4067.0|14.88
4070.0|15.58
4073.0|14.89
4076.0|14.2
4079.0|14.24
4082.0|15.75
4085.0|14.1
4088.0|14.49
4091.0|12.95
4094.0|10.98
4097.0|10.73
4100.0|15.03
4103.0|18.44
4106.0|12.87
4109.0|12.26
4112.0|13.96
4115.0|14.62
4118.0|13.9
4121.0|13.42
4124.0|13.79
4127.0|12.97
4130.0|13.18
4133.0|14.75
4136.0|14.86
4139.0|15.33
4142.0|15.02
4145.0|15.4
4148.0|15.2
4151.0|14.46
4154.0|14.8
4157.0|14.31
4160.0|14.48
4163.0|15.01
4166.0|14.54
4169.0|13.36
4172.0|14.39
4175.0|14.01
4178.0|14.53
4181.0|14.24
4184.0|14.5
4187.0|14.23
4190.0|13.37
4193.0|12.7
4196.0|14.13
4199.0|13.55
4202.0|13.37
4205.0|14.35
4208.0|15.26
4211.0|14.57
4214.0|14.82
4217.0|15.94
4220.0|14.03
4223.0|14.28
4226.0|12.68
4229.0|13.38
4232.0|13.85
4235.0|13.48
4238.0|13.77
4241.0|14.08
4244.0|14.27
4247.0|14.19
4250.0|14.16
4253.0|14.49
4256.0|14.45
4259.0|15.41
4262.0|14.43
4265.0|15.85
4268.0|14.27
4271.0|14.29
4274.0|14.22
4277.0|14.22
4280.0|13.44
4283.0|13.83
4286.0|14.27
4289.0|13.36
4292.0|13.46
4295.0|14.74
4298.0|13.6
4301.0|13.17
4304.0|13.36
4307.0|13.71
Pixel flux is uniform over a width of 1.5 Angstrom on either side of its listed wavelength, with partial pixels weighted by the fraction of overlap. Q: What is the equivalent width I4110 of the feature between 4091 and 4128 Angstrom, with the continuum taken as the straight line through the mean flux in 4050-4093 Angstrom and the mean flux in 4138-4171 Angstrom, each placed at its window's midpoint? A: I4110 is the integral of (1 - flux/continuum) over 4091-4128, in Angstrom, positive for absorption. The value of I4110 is 2.88 Angstrom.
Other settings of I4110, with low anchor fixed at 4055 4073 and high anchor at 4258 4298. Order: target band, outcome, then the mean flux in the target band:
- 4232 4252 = 0.55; 14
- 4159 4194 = 1.21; 14.1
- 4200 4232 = 0.55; 14.2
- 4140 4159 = -0.17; 14.9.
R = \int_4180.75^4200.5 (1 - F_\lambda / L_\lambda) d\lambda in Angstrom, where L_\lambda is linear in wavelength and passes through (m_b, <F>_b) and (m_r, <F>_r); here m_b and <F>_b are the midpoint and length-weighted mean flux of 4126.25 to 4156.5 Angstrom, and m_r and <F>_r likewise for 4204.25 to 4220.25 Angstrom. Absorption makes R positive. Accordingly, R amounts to 1.4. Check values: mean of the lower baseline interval 14.6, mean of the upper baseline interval 14.9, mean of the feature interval 13.8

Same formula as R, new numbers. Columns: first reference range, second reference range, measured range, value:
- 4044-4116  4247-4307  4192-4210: 0.4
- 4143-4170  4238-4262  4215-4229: 0.3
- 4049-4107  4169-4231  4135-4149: -0.9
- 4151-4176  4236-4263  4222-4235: 0.8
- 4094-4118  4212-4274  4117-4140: -0.2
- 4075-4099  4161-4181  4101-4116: -0.9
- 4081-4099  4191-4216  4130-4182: -3.4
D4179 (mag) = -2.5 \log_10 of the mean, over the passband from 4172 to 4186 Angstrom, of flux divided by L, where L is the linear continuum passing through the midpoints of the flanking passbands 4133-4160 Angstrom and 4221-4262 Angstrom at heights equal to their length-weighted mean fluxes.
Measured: 0.02 mag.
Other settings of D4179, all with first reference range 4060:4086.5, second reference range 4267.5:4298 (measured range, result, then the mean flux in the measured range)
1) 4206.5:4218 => -0.062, 15.1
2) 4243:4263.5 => -0.029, 14.5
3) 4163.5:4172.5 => 0.023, 14.2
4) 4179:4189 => 0.009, 14.3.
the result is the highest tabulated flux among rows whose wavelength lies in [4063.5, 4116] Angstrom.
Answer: 18.44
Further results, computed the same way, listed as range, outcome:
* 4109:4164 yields 15.4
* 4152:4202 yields 15.01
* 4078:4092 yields 15.75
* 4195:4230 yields 15.94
